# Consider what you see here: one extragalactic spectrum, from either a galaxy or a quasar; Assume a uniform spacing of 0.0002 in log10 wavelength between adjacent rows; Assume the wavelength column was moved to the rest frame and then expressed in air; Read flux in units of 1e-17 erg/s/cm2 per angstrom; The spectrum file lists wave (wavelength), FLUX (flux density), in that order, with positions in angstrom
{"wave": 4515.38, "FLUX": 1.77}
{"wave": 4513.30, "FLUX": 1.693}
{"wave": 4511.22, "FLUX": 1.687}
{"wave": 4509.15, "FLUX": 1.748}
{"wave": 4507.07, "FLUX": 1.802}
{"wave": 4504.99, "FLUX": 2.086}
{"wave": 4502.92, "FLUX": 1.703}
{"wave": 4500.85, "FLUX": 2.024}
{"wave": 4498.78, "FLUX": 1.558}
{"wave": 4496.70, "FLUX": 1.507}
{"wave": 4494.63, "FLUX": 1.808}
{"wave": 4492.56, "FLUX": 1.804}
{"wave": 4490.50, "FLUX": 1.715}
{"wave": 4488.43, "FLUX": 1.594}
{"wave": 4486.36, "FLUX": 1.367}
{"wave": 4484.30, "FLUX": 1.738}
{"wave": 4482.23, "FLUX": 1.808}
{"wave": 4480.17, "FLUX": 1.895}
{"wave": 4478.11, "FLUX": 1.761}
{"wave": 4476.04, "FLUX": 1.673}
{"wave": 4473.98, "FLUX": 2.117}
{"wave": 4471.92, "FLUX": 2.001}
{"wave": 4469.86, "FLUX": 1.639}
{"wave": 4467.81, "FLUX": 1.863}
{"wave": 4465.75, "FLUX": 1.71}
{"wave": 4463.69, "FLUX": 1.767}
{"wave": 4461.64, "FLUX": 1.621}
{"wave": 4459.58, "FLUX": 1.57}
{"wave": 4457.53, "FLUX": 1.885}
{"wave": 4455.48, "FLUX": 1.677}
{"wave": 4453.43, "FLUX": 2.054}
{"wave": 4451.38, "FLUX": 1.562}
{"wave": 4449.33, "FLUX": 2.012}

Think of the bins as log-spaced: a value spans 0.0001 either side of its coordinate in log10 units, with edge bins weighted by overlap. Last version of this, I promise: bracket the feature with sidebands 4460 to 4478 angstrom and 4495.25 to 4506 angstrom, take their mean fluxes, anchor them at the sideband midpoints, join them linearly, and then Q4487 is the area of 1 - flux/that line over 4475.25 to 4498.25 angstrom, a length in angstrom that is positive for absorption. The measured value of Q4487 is 1.1 angstrom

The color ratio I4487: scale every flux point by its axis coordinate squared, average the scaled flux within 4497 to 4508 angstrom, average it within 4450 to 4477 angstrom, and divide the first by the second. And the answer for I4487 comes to 1.0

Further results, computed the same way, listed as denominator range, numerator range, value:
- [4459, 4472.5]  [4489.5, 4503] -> 1.01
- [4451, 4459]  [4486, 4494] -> 0.93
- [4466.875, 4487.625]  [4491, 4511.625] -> 1.01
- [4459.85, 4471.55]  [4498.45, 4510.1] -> 1.08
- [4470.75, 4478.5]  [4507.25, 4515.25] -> 0.93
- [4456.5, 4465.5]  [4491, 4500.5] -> 1.01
